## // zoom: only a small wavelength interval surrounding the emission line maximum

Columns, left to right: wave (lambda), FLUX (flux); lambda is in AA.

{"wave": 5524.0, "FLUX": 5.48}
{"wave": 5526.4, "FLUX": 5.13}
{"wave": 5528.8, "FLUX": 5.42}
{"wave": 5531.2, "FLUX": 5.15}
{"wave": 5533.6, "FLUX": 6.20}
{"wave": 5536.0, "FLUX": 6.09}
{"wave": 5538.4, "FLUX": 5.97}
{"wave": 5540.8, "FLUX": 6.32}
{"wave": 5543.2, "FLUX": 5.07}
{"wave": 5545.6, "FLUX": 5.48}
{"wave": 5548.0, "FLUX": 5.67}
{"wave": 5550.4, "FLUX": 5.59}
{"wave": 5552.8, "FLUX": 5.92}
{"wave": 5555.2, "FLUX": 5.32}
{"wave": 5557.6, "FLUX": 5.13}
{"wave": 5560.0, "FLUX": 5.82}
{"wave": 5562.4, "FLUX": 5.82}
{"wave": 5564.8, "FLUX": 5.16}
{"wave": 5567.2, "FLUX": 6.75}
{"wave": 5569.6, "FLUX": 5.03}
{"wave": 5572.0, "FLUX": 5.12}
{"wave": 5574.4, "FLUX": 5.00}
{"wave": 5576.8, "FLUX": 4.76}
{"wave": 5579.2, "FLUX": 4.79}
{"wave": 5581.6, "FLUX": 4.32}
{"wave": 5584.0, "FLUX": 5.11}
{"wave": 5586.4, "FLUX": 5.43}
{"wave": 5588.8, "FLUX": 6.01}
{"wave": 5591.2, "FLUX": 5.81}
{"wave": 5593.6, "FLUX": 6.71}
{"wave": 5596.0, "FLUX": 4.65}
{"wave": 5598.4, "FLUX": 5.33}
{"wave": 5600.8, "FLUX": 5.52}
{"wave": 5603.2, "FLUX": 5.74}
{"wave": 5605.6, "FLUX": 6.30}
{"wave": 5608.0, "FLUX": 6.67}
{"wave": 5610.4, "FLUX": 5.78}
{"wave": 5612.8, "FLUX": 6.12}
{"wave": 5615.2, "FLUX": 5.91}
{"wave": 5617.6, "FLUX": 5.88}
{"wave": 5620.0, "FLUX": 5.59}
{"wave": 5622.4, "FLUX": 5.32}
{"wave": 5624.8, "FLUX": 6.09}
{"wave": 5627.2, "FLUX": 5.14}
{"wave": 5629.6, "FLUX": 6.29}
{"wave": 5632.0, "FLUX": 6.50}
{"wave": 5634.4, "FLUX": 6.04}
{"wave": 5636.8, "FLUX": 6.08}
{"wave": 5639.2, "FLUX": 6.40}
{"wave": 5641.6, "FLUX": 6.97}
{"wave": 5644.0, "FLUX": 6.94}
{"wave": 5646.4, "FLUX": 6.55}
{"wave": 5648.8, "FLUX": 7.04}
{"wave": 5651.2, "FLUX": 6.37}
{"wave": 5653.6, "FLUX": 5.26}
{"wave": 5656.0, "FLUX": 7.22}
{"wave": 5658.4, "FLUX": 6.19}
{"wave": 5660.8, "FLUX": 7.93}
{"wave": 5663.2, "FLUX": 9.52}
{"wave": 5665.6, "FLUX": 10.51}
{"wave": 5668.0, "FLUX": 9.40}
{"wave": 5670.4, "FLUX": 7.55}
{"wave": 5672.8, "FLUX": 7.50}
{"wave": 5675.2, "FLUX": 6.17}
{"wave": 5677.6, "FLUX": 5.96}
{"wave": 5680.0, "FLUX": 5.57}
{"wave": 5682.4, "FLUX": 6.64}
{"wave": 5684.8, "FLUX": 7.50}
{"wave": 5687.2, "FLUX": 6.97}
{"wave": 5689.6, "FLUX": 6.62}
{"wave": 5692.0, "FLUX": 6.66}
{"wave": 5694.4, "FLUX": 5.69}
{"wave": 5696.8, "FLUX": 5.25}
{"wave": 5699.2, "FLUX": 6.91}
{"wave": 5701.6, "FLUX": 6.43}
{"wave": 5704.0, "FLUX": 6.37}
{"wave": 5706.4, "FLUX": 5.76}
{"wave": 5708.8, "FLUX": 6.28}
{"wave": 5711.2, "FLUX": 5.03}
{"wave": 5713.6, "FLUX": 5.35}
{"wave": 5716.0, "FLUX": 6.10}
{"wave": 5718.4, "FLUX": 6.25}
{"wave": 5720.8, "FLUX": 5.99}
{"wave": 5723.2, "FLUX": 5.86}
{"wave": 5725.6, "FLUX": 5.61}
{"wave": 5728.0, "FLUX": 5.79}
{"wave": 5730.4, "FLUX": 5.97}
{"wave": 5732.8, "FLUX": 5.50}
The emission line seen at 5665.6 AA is H-beta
